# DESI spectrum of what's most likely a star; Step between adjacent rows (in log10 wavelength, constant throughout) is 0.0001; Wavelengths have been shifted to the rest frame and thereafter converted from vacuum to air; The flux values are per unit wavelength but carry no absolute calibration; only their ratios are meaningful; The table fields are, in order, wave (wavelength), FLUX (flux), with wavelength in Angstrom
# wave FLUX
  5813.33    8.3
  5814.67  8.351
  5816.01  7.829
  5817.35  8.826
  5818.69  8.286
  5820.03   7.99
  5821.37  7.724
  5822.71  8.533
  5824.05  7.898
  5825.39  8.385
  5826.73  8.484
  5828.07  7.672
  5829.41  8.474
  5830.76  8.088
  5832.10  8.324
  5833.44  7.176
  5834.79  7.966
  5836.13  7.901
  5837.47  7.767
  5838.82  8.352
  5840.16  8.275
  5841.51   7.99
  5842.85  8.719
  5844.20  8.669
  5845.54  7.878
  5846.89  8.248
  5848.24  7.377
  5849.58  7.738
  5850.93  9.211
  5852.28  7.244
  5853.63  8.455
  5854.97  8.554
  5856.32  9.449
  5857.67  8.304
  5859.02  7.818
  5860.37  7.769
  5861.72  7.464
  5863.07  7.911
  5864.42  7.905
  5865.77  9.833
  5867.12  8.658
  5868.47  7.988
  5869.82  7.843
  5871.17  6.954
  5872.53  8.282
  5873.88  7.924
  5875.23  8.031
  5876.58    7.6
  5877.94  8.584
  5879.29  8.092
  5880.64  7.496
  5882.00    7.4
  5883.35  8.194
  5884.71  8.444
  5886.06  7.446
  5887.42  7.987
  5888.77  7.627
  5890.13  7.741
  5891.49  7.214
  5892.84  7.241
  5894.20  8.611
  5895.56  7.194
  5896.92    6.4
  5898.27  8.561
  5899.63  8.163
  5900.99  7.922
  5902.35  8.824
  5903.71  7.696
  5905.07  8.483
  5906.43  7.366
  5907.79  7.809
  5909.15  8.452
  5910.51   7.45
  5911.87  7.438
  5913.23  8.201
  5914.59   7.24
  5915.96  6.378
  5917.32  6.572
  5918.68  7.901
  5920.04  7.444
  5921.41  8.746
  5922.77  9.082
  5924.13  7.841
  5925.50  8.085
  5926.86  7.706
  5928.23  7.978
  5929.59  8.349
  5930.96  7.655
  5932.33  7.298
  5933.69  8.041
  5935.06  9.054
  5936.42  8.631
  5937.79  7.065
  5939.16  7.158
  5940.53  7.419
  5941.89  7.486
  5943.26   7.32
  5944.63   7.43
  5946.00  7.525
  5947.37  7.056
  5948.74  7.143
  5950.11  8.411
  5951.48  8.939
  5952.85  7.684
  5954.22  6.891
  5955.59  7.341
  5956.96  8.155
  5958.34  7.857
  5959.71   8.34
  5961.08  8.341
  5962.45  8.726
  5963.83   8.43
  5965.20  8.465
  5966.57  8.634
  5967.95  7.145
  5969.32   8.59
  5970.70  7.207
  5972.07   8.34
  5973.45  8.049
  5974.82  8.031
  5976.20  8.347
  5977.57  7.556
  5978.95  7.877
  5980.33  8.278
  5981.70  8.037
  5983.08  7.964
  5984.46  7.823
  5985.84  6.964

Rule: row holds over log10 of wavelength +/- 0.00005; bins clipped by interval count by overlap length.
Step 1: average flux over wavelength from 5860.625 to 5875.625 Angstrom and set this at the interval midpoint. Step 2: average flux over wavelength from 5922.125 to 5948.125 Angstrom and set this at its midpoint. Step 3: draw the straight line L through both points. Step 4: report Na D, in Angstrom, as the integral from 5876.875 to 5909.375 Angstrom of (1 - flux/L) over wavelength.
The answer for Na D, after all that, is 0.4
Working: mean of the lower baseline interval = 8.07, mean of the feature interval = 7.86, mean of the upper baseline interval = 7.79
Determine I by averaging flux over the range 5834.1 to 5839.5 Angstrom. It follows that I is 8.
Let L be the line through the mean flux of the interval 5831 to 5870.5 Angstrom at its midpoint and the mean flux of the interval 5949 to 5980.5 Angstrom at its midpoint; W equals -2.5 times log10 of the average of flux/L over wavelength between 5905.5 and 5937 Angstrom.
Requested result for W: 0.03 mag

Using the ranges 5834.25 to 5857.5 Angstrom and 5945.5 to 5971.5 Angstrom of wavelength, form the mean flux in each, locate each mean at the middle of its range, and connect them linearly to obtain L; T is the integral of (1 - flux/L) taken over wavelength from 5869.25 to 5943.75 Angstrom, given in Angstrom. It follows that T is 2.5 Angstrom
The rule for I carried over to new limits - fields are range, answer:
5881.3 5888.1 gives 7.89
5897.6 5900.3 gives 8.36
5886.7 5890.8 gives 7.78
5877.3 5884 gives 7.96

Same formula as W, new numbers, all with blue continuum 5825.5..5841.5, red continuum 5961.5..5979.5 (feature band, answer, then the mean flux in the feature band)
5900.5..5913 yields 0.02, 7.95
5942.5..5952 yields 0.06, 7.66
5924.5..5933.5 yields 0.03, 7.85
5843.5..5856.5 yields -0.02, 8.24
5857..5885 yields 0.01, 8.02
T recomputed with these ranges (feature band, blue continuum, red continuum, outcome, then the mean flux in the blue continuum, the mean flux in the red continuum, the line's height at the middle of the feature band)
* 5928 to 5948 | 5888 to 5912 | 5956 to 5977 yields 0.8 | 7.8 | 8.16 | 8.01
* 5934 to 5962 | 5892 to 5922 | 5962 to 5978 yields 0.7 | 7.73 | 8.13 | 7.99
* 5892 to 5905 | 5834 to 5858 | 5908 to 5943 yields 0.1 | 8.22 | 7.78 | 7.93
